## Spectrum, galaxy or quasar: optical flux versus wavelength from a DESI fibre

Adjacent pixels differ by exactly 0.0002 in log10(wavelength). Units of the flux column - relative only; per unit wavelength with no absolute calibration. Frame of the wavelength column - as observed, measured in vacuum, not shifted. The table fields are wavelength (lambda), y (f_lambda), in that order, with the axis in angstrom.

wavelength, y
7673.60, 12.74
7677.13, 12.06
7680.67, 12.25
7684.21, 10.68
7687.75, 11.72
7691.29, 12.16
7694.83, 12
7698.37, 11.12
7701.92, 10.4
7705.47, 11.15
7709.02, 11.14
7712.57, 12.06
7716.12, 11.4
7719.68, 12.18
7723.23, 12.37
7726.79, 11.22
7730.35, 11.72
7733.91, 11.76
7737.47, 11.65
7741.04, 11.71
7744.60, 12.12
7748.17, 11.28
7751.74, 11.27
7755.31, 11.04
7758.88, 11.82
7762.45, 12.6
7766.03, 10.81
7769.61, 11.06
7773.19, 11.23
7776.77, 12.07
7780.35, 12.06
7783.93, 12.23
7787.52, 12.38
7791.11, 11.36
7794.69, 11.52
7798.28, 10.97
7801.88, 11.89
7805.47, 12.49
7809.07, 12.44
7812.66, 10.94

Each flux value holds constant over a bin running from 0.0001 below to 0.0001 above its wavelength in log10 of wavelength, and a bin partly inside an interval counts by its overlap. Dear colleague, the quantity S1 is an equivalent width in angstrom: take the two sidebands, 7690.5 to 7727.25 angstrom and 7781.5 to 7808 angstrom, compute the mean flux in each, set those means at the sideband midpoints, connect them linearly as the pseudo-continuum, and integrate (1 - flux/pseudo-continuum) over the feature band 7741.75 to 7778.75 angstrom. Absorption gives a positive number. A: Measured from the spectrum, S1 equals 0.63 angstrom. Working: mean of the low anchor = 11.6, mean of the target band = 11.5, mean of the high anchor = 11.9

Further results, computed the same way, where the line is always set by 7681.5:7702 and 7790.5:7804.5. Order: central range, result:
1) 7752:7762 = -0.06 angstrom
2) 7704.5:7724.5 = -0.43 angstrom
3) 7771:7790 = -0.74 angstrom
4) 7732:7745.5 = -0.36 angstrom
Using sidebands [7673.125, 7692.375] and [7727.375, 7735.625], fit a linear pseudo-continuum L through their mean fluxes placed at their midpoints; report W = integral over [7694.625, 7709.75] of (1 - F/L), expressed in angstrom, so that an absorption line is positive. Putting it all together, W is 0.91 angstrom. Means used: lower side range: 11.9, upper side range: 11.7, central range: 11.1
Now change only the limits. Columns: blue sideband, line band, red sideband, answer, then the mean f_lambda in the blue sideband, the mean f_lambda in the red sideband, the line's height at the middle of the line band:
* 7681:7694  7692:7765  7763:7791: 0.43 angstrom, 11.6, 11.7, 11.7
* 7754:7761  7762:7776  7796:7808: 0.28 angstrom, 11.5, 11.8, 11.6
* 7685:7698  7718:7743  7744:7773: -0.45 angstrom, 11.8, 11.5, 11.6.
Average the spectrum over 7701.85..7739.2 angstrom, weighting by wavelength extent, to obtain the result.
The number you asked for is 11.6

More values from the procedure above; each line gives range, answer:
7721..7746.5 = 11.8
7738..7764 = 11.7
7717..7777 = 11.6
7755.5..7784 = 11.7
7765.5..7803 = 11.6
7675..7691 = 11.7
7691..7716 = 11.4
